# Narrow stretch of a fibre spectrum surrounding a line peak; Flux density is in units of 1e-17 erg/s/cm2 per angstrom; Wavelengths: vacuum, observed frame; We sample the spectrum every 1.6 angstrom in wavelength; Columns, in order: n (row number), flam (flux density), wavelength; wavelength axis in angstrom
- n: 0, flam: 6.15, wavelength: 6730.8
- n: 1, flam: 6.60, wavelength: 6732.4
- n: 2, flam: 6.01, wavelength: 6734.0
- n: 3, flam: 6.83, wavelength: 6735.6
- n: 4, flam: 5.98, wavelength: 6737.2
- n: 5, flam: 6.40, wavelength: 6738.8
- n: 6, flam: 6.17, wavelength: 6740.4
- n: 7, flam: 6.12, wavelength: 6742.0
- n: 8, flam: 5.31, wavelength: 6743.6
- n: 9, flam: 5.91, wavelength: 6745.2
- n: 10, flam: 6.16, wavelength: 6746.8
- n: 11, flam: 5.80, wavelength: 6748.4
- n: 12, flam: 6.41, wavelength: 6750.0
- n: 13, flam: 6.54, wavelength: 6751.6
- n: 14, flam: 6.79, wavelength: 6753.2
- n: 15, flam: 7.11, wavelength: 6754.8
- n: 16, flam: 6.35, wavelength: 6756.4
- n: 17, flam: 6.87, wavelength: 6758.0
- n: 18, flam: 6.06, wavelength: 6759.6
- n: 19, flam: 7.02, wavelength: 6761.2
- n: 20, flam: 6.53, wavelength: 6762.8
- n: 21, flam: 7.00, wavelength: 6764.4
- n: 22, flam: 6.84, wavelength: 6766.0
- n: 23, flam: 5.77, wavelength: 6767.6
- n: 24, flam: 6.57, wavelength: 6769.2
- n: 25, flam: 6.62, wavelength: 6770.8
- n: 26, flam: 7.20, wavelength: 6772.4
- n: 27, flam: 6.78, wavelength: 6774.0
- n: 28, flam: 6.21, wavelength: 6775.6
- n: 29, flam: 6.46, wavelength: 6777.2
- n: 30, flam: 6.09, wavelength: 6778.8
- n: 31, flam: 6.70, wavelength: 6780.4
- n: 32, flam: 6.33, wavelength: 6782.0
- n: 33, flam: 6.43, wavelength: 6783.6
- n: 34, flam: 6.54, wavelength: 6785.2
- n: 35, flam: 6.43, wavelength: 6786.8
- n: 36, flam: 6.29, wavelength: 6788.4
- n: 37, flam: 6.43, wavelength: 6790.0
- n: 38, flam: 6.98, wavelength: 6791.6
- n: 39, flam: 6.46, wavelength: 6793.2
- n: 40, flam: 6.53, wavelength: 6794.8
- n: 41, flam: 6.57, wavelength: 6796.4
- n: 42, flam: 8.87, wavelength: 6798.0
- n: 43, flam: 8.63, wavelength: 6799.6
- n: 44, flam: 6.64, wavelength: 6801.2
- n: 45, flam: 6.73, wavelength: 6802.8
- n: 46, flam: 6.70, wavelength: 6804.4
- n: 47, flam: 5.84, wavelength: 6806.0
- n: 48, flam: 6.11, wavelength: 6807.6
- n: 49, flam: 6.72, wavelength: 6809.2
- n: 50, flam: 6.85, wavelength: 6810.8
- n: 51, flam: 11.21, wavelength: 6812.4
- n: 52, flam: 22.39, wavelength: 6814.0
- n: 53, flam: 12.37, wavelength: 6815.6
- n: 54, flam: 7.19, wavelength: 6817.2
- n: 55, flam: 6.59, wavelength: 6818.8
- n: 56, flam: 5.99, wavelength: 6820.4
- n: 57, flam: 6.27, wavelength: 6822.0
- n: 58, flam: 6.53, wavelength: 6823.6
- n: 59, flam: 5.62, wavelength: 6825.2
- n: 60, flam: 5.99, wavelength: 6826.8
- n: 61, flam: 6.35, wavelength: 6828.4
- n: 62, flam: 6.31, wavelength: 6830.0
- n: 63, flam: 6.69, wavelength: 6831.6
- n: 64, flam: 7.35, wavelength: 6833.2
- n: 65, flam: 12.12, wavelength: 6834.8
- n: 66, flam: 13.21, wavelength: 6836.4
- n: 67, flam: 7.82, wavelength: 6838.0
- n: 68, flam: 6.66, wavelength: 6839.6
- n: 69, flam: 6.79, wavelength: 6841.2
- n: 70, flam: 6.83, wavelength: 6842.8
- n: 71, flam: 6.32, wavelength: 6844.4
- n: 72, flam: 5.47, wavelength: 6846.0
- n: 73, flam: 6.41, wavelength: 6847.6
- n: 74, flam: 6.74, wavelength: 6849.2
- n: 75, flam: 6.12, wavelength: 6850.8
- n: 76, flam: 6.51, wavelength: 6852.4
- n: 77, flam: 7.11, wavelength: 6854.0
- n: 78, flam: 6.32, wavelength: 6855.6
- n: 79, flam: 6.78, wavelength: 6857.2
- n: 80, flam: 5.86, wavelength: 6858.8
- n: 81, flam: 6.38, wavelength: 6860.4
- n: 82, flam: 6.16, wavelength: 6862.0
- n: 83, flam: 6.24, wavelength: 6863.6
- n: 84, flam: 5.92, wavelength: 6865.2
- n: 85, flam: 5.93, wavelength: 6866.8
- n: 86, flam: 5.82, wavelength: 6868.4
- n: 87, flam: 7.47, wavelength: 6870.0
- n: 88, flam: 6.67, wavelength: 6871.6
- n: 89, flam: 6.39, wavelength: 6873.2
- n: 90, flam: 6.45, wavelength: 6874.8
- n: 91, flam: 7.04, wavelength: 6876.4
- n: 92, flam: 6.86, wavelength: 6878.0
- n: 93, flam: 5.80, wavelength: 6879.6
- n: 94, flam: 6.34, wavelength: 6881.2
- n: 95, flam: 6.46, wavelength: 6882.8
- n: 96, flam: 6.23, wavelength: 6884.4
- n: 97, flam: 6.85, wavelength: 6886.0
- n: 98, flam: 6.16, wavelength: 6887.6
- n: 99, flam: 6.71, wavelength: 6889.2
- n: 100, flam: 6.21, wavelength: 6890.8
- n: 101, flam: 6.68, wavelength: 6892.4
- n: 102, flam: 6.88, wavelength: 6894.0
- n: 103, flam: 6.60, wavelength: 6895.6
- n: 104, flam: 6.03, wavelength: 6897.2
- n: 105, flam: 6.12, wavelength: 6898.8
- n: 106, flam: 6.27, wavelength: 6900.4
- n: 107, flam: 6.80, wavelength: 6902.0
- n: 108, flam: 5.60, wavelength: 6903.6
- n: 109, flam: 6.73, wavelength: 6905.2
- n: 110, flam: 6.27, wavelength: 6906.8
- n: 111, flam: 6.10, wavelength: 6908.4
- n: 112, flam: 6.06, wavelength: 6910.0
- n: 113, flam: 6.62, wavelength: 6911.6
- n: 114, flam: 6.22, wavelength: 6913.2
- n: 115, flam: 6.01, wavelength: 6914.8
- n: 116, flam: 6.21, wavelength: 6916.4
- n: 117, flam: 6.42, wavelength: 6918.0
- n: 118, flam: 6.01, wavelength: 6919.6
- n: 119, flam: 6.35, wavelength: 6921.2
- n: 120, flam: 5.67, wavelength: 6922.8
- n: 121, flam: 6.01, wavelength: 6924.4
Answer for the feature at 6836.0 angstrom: [N II]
